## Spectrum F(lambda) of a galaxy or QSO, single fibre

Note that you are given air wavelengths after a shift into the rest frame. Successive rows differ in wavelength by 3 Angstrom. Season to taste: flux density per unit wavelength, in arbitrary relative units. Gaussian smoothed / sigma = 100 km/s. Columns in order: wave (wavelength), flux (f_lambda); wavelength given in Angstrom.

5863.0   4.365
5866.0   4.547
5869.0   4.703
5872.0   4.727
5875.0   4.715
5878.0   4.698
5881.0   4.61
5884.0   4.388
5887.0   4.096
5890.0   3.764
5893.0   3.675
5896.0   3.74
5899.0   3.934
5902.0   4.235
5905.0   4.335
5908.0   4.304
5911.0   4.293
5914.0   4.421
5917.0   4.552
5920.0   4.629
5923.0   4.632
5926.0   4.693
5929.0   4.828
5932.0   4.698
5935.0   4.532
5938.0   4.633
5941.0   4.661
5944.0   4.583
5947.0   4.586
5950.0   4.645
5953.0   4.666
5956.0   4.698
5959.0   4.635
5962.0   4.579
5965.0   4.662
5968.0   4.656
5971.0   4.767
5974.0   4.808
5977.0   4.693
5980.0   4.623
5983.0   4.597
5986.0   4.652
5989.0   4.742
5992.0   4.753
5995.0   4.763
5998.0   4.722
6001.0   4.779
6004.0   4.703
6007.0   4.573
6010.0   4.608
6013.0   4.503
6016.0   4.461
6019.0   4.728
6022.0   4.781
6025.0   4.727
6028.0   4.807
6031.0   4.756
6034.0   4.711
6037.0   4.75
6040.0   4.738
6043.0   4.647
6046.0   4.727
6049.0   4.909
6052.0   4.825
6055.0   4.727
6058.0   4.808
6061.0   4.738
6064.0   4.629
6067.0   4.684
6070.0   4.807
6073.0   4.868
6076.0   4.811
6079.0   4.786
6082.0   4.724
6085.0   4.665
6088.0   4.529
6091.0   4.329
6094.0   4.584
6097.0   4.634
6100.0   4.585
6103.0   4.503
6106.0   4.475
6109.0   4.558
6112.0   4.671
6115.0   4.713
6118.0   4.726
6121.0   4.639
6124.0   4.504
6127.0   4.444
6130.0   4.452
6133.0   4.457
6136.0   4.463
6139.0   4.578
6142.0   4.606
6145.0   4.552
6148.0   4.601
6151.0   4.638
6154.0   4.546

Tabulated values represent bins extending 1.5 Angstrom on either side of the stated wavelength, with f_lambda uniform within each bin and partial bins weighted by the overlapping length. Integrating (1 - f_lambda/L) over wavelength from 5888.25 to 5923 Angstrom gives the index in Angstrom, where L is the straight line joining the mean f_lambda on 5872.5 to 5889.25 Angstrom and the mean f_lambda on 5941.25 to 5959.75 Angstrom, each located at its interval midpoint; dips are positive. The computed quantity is 2.7 Angstrom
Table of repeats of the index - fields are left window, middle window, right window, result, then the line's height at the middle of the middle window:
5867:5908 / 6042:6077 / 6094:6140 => -2.1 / 4.49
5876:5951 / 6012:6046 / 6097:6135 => -1.5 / 4.5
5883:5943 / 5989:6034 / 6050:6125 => -1.6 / 4.53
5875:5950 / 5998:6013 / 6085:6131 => -0.6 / 4.48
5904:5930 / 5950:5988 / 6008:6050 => -0.6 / 4.6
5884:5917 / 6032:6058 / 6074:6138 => -1.8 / 4.45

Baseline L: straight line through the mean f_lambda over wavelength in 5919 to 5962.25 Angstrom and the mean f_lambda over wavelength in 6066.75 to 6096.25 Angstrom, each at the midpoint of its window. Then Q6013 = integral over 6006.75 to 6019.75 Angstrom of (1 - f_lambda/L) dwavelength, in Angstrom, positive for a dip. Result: 0.27 Angstrom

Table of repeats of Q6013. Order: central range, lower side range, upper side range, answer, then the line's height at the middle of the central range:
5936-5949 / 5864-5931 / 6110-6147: -0.6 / 4.42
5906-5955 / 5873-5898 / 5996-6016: -2.4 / 4.37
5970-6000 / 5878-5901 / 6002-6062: -1.4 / 4.5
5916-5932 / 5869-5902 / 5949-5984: -0.8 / 4.45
